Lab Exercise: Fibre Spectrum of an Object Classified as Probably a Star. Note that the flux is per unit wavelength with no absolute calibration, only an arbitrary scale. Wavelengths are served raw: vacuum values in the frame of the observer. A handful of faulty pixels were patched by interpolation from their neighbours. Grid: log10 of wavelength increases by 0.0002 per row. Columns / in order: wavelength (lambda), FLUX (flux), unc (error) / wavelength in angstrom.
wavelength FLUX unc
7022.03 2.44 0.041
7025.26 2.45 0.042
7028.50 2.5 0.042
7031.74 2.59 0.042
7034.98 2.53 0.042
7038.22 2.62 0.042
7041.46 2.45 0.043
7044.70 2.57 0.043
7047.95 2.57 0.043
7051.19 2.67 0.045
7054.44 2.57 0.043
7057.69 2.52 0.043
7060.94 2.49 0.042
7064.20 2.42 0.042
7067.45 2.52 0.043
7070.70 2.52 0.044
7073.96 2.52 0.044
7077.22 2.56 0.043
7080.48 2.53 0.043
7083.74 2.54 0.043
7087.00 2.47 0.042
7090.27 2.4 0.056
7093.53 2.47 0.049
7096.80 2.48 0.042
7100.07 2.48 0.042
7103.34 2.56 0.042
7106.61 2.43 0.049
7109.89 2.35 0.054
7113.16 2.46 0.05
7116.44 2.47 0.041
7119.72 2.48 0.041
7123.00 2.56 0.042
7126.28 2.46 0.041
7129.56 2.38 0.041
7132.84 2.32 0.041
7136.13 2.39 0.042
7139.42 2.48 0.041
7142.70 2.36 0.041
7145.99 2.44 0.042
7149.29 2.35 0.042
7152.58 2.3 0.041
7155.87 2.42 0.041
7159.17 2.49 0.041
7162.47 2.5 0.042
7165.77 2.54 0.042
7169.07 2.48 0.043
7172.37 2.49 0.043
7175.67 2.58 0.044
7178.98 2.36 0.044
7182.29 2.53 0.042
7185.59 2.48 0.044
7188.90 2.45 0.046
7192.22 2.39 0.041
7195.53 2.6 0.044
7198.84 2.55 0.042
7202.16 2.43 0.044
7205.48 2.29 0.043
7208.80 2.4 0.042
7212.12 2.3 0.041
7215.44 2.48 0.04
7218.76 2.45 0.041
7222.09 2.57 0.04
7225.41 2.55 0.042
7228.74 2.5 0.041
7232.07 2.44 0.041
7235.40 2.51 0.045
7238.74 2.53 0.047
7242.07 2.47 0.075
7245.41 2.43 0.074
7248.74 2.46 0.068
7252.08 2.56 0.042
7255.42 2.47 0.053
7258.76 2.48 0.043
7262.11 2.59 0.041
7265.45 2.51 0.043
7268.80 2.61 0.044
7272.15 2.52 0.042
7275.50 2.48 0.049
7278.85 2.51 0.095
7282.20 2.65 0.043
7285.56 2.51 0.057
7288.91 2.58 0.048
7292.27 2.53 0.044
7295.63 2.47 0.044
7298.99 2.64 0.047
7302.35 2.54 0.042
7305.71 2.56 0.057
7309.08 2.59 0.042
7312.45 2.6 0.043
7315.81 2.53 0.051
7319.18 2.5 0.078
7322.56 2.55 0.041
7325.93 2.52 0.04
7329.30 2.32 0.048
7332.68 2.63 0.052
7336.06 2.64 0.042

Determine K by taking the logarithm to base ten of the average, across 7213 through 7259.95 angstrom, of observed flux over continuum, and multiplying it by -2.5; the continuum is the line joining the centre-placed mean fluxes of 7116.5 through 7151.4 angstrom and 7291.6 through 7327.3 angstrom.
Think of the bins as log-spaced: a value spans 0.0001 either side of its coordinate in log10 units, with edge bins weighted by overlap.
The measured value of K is 0.00 mag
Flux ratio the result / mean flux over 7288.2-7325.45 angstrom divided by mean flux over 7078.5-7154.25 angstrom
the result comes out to 1.0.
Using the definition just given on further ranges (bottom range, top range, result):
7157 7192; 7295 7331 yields 1.02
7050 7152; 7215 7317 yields 1.02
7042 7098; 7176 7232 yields 0.98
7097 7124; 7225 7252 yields 1.01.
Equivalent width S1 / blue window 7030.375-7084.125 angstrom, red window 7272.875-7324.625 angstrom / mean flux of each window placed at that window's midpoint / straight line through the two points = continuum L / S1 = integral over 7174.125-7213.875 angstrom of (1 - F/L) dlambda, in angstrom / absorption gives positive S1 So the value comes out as 1.5 angstrom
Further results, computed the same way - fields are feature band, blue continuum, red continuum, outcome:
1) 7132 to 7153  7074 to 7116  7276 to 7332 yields 0.91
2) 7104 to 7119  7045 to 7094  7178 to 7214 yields 0.32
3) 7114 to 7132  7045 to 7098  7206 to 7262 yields 0.29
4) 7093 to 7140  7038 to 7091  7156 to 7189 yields 1.08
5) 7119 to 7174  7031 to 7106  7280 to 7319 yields 2.13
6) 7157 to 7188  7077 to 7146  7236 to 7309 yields -0.10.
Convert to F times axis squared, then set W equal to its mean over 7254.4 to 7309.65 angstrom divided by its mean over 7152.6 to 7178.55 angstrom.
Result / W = 1.1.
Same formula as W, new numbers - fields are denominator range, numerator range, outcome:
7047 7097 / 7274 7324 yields 1.08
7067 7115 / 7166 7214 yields 1.02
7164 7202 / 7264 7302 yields 1.05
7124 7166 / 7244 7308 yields 1.09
